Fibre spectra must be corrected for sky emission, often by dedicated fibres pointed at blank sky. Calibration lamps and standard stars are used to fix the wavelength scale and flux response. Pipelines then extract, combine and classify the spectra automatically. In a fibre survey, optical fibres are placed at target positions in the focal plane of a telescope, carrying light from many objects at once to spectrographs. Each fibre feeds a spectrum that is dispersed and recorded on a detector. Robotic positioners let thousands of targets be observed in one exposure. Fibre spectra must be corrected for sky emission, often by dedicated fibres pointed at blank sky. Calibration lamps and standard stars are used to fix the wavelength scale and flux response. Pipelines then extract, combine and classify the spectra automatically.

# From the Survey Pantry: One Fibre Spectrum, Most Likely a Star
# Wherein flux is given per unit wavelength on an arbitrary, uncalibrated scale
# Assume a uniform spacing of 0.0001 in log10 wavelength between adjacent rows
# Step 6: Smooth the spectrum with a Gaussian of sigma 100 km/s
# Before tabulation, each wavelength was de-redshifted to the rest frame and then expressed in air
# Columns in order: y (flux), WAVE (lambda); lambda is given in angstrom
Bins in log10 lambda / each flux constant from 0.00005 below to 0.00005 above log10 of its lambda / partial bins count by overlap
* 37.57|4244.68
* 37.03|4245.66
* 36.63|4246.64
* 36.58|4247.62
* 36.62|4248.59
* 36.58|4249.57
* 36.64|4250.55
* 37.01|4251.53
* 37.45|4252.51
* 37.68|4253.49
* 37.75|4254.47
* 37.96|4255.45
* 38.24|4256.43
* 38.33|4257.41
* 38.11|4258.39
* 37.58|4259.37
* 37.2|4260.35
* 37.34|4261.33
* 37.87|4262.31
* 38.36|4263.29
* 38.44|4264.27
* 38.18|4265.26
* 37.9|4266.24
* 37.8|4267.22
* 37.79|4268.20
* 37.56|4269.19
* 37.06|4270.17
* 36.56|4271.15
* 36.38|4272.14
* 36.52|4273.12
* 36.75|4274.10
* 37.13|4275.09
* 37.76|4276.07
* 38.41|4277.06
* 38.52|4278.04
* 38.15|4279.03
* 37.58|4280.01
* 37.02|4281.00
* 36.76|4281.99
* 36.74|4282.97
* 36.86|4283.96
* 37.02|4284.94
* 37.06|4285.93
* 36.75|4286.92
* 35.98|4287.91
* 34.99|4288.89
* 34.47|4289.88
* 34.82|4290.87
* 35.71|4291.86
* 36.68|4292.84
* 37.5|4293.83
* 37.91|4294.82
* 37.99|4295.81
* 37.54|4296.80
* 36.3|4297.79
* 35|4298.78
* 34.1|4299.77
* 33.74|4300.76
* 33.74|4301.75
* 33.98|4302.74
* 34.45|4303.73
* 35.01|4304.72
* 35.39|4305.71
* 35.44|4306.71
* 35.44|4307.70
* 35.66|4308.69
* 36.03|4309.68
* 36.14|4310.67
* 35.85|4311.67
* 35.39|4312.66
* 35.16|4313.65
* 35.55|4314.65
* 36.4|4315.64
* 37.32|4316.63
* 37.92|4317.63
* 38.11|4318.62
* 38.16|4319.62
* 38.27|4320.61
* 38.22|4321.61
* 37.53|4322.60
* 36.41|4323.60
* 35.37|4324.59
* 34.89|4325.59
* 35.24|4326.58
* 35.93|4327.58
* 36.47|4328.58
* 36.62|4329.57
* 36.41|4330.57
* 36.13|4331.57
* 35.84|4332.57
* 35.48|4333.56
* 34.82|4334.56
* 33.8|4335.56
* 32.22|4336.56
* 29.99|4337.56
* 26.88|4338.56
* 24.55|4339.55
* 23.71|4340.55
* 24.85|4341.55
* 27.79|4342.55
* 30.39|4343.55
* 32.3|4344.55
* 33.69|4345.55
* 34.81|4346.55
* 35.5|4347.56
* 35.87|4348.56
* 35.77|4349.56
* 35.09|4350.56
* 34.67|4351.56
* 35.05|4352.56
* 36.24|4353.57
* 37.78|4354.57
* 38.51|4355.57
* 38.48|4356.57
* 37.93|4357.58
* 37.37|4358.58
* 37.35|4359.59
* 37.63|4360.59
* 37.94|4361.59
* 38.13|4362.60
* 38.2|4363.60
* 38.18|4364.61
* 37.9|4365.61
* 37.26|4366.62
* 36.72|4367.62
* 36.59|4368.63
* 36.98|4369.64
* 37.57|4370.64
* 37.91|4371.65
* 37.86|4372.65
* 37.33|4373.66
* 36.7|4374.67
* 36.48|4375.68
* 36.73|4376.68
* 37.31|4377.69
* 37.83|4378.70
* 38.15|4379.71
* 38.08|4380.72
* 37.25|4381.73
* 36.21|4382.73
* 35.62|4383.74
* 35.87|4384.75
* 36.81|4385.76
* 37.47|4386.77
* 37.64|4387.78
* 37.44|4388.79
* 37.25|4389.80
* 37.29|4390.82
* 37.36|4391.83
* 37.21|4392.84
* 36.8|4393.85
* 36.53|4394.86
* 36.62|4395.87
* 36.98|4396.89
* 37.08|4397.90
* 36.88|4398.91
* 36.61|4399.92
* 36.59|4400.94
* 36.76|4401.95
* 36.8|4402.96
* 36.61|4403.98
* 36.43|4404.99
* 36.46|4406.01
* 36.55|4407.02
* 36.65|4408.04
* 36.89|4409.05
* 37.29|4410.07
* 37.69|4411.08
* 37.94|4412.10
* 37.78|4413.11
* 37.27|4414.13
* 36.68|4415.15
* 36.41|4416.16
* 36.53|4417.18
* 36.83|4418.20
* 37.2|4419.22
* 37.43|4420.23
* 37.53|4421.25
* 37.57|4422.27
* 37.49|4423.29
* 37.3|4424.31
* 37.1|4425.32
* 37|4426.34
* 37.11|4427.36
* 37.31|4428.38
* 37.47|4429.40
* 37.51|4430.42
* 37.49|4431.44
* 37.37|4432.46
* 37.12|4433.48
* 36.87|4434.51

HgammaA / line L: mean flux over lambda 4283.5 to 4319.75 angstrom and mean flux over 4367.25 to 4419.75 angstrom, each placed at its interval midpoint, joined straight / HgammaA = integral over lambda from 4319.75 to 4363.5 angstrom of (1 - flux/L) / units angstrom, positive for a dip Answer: 2.1 angstrom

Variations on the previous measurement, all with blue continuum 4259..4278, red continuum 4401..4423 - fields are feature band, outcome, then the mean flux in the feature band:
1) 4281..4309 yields 1.2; 35.8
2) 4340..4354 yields 1.8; 32.5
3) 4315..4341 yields 1.8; 34.7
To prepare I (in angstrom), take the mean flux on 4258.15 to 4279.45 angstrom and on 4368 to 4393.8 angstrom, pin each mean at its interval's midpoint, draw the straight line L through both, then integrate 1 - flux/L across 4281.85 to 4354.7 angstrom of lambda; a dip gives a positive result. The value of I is 4.7 angstrom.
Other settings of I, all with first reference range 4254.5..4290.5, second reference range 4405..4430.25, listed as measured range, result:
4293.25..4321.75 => 0.9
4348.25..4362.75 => 0.1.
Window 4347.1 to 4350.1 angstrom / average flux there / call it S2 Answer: 35.8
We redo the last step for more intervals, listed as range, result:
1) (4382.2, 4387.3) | 36.5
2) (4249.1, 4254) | 37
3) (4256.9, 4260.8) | 37.8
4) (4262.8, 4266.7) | 38.2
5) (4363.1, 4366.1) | 38.1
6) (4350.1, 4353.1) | 34.9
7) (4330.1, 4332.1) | 36.2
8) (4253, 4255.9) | 37.8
